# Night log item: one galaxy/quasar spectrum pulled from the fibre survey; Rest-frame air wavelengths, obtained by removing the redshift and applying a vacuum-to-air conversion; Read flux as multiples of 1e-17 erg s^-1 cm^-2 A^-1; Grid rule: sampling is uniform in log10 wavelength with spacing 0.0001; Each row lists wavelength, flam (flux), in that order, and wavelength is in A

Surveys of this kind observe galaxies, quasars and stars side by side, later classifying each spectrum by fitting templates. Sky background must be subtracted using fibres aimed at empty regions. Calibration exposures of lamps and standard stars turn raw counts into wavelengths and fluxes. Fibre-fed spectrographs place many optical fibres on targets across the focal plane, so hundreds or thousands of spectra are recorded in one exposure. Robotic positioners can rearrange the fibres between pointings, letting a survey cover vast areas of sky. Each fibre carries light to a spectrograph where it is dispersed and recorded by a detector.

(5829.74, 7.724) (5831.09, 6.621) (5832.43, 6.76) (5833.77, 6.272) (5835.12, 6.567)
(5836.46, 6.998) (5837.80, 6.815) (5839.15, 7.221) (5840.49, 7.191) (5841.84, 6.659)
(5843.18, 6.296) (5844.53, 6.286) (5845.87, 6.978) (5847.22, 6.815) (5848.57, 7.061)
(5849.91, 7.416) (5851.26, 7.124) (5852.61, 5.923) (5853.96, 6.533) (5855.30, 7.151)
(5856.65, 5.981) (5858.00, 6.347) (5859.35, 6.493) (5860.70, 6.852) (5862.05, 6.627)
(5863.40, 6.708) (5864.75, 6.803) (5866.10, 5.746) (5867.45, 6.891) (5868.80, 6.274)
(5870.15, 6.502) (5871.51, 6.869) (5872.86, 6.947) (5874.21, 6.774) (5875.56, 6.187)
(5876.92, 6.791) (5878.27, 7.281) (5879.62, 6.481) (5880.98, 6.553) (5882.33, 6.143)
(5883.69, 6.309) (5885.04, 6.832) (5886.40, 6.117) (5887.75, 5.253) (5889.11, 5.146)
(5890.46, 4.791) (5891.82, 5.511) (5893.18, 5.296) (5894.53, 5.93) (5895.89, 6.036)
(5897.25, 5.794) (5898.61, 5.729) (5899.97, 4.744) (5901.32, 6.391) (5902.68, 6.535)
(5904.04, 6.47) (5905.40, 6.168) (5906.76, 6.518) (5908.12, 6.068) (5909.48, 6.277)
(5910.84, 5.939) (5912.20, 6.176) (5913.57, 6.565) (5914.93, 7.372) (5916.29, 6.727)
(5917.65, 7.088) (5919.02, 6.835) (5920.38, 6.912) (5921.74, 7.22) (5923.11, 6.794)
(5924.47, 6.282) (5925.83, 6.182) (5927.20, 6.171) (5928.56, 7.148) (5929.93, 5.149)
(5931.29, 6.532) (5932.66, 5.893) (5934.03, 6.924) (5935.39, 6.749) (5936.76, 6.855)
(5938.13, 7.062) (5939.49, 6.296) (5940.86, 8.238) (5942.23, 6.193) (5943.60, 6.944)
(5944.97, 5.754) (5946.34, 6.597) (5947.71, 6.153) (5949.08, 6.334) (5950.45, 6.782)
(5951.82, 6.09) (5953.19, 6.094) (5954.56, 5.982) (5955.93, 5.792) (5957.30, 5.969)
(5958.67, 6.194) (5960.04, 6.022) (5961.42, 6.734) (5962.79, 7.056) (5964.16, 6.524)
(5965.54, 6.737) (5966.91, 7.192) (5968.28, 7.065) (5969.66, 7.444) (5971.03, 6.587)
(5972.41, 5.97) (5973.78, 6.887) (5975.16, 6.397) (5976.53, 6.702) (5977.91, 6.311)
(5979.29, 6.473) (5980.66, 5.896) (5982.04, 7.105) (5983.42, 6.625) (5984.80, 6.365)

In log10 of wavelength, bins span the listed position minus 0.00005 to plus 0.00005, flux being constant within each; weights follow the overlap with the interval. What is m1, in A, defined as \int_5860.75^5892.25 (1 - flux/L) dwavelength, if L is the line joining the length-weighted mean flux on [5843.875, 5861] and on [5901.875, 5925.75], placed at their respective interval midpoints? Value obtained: 1.42 A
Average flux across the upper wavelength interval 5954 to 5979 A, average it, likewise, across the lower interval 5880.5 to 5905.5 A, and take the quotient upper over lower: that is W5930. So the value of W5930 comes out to 1.1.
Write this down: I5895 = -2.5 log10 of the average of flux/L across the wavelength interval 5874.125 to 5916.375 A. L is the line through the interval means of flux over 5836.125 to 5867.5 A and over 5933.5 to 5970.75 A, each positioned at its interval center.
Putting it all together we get 0.09 mag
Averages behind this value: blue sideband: 6.7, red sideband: 6.58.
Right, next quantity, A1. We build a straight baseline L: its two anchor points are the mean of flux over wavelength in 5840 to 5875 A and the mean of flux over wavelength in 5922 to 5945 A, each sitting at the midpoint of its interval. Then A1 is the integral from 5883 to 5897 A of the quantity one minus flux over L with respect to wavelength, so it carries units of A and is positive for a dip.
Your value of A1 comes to 1.9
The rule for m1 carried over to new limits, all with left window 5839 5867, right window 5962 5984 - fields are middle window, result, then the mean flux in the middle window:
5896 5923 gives 1.13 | 6.4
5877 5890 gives 0.85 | 6.24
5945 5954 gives 0.52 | 6.29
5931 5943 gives -0.14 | 6.75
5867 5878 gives 0.00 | 6.67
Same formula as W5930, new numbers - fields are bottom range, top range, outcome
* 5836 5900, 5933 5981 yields 1.02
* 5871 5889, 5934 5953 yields 1.02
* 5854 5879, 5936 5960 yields 0.97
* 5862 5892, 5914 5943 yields 1.06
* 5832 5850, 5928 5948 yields 0.97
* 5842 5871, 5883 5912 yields 0.89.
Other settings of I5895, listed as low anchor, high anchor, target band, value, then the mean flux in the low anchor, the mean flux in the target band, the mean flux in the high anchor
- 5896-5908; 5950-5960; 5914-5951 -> -0.094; 6.05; 6.64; 6.11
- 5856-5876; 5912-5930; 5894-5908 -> 0.102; 6.54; 6.03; 6.67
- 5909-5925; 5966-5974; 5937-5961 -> 0.065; 6.69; 6.39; 6.86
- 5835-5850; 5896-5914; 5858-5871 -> 0.008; 6.85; 6.53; 6.1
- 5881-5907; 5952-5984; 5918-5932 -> -0.067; 5.89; 6.53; 6.51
